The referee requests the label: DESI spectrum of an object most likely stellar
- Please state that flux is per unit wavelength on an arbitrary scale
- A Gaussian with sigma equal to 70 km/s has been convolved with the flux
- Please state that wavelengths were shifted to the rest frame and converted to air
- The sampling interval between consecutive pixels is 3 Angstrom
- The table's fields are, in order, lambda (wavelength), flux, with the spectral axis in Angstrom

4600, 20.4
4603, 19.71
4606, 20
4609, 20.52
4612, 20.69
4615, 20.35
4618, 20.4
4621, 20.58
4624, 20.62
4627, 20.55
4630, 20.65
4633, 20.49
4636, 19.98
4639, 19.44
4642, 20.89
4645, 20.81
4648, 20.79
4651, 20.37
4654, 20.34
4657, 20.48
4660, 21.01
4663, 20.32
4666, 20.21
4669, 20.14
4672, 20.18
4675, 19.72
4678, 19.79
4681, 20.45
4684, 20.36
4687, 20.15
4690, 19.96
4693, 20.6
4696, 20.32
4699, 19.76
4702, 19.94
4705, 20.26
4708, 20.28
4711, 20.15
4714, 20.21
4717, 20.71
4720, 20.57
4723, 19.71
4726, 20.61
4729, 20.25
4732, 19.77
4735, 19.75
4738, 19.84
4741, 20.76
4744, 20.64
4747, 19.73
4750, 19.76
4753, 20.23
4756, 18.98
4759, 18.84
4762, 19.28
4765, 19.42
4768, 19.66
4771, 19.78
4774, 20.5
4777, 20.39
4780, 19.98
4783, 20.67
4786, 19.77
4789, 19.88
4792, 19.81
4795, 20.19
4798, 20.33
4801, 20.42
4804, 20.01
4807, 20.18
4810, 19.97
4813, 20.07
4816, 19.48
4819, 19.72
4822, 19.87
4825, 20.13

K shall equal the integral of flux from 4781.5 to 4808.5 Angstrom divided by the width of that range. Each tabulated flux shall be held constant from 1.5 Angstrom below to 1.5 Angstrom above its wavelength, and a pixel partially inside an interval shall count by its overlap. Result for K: 20.1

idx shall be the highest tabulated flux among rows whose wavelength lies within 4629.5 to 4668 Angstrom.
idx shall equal 21.01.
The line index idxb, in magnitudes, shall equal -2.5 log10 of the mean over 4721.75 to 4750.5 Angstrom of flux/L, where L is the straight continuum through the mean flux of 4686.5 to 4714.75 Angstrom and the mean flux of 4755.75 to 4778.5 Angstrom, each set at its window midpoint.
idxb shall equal -0.012 mag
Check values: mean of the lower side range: 20.2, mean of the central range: 20.1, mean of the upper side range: 19.6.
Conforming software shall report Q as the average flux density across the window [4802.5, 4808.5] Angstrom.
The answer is 20.1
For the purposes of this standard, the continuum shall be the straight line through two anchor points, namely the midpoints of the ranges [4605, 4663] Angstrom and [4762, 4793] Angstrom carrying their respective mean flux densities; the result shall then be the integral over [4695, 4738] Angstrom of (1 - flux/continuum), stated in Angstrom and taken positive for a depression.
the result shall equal 0.1 Angstrom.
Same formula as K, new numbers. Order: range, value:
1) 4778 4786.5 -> 20.2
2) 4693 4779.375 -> 20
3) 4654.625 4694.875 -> 20.3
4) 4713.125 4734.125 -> 20.2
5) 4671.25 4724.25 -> 20.2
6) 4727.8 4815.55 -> 20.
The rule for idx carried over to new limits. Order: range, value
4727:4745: 20.76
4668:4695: 20.6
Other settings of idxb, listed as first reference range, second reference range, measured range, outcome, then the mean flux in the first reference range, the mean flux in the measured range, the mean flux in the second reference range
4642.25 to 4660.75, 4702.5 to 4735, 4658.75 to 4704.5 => 0.01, 20.6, 20.2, 20.2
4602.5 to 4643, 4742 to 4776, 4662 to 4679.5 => 0.00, 20.4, 20.1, 19.7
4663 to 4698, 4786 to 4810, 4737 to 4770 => 0.02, 20.2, 19.7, 20.1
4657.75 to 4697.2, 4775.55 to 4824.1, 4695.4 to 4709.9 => 0.01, 20.3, 20.1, 20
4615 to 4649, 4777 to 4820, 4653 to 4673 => 0.00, 20.5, 20.4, 20.1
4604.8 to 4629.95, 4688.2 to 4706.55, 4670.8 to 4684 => 0.01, 20.5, 20.1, 20.1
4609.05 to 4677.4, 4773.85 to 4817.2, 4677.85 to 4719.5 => 0.00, 20.4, 20.2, 20.1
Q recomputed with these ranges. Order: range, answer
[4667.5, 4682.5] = 20.1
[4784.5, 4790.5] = 19.8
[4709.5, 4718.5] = 20.4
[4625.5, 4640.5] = 20.2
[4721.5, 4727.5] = 20.2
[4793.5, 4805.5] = 20.2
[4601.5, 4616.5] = 20.3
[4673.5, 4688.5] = 20.1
